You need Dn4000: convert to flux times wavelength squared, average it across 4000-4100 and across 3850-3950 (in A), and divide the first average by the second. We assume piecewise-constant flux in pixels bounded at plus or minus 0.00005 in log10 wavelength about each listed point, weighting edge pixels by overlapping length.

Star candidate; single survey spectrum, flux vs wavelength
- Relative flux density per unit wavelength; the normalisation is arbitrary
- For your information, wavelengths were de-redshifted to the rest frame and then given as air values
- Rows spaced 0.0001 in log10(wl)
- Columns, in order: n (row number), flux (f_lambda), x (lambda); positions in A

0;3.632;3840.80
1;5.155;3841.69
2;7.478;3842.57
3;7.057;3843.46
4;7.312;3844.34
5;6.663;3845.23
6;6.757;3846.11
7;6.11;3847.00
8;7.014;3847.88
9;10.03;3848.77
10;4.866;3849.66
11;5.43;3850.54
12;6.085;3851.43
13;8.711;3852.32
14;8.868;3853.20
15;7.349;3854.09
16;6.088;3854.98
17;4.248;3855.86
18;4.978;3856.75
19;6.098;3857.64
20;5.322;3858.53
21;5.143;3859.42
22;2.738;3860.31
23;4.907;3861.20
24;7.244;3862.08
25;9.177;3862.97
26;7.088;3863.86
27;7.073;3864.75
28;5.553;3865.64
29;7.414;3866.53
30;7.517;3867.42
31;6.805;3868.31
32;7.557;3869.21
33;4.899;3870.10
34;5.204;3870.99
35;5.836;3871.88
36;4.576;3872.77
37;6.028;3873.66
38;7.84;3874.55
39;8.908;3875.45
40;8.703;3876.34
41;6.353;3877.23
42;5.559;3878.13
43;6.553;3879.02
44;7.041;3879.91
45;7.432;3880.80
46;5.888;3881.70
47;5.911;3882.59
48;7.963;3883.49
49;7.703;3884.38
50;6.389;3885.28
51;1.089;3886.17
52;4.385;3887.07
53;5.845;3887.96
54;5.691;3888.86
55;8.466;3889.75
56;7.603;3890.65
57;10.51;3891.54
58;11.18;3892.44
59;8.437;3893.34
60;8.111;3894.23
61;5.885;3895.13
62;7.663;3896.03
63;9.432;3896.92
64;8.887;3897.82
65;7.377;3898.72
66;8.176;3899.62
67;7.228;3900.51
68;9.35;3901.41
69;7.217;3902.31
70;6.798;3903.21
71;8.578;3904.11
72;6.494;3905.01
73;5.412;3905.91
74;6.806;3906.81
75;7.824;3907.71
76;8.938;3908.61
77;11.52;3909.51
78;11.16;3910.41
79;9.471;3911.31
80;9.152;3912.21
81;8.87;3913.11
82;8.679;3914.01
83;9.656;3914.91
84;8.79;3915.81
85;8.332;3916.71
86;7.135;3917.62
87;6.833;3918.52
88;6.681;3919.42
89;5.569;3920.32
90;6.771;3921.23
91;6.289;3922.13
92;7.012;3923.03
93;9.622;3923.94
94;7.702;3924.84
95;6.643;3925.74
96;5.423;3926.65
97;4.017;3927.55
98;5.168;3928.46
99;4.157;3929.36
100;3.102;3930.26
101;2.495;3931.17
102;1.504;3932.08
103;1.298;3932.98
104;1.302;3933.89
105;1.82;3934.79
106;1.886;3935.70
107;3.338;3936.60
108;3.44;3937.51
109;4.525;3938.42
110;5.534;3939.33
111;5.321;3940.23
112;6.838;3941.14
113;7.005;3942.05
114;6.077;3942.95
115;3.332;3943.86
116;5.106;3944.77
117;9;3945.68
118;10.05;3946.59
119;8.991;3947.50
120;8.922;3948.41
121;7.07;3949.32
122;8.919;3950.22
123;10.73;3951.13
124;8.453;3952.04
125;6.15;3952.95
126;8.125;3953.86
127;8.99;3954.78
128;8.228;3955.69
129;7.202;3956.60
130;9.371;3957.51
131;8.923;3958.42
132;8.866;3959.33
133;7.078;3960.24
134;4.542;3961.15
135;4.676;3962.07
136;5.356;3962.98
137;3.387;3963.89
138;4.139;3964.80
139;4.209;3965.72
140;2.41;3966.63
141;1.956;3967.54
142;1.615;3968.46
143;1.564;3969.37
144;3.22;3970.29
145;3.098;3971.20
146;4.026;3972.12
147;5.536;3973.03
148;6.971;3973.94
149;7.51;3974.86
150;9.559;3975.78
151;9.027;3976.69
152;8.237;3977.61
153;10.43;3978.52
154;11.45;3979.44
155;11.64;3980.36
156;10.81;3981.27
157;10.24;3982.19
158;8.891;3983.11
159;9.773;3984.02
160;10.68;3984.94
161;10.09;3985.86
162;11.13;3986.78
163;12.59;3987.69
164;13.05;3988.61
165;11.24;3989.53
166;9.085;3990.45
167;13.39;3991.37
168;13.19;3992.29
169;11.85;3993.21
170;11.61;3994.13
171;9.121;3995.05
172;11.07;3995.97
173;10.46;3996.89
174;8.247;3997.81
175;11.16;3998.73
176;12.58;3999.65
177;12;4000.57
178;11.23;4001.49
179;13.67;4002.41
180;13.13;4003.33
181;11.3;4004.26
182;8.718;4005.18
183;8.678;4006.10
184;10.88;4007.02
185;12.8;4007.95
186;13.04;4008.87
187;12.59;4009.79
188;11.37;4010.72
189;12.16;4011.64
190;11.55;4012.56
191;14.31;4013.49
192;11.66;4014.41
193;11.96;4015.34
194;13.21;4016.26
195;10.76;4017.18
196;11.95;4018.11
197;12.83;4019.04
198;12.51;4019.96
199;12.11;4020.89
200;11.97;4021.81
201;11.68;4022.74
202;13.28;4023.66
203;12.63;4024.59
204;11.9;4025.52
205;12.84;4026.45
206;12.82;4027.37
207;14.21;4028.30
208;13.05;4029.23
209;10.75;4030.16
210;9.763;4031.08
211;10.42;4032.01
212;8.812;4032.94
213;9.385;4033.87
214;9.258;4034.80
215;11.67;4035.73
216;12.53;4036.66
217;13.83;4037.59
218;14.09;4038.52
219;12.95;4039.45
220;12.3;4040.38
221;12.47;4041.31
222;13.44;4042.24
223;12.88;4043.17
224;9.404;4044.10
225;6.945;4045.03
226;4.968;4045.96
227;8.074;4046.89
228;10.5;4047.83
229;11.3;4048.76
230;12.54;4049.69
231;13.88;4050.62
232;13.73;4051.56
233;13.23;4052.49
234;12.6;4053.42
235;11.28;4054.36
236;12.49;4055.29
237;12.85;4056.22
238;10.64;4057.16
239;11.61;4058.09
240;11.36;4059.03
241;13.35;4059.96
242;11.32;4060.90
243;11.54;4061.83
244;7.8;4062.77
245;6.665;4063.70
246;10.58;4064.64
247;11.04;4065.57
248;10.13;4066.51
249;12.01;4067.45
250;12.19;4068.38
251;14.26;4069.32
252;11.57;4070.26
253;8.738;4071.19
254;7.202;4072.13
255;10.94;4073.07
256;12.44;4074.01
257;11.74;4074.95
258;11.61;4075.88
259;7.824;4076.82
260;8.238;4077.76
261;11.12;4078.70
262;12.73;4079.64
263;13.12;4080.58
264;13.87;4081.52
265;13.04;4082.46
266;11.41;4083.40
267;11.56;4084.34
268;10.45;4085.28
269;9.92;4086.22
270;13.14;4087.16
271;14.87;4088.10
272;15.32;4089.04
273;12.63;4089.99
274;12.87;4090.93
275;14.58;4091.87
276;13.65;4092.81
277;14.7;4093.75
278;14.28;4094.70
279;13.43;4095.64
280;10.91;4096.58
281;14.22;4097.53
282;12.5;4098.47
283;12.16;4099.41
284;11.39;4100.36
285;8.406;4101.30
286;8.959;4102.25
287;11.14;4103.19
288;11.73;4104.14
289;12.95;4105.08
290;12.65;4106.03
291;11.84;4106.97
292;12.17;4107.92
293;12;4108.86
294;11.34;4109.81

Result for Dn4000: 1.91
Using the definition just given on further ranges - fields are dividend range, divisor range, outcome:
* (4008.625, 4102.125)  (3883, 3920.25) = 1.62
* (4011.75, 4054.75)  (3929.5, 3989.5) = 1.83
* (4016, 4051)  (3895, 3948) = 1.86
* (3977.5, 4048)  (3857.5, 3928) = 1.68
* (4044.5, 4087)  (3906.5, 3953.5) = 1.81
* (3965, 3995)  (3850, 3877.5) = 1.39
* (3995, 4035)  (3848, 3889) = 1.97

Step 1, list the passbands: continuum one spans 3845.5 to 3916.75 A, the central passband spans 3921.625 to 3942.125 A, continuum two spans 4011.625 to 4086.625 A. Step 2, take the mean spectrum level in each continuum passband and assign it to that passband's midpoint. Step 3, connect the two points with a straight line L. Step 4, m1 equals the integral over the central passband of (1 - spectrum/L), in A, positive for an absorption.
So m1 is 9.5 A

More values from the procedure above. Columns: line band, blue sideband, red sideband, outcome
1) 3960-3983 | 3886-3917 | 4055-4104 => 8.1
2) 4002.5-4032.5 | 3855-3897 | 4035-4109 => -5.0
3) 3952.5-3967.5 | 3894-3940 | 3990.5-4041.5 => 4.3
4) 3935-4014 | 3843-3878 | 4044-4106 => 7.0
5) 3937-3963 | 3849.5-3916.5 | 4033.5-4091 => 4.8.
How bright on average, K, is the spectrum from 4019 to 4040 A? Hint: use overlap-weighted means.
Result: 12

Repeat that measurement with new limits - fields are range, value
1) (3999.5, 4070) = 11.6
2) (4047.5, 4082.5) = 11.4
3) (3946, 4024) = 9.44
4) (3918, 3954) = 5.79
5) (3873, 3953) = 6.83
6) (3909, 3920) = 8.82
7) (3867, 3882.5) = 6.61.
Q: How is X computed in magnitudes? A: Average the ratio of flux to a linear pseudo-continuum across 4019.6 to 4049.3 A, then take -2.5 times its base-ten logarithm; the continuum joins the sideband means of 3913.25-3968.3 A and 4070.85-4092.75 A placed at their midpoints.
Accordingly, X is -0.162 mag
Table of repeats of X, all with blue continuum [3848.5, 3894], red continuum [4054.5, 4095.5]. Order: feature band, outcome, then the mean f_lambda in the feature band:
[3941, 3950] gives 0.16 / 7.3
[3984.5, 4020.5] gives -0.17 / 11.6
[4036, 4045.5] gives -0.12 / 12.1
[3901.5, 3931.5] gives 0.07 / 7.26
